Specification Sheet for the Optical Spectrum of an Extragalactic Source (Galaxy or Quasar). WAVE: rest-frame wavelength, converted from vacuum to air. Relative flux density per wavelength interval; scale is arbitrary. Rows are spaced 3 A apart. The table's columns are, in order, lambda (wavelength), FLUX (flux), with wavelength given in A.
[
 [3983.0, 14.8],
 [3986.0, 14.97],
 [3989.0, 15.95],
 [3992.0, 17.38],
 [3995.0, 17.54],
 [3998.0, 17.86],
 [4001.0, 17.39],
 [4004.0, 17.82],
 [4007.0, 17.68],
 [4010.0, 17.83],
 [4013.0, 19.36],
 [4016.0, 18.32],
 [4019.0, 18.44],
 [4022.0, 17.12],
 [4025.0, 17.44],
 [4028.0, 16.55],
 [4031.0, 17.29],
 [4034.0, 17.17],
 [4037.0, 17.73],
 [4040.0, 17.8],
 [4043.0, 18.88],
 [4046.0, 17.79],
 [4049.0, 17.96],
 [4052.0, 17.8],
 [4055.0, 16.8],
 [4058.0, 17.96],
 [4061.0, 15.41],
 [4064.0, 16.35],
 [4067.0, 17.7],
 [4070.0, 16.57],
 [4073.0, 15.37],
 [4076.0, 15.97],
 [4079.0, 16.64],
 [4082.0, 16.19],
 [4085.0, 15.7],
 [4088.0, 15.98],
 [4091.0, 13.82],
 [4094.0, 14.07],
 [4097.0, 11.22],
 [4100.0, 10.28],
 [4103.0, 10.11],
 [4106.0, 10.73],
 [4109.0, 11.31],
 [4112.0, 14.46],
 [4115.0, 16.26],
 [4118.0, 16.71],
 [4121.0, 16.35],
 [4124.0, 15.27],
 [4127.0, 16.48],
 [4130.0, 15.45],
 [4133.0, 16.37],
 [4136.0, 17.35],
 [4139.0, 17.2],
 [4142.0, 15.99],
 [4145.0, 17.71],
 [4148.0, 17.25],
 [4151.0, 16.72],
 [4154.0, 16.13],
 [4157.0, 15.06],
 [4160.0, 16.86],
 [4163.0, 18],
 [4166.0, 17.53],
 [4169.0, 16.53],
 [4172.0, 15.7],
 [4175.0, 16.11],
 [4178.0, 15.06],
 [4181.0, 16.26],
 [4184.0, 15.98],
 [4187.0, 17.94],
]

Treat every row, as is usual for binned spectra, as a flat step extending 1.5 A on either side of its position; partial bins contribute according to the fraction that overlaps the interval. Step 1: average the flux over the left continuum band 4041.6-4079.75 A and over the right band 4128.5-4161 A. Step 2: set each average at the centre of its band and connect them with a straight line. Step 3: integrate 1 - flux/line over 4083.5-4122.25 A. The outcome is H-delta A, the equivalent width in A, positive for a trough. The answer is 7.3 A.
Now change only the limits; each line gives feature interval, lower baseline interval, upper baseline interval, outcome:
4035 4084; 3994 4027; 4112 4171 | 0.9 A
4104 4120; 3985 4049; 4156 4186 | 2.8 A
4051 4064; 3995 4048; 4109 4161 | 0.3 A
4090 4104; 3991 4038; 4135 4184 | 4.2 A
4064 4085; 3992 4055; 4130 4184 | 1.1 A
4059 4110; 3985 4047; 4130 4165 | 8.2 A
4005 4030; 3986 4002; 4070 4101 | -2.2 A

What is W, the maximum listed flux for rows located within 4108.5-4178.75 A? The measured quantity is 18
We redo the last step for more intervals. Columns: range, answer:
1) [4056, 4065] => 17.96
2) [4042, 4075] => 18.88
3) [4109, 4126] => 16.71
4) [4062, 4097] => 17.7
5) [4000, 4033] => 19.36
